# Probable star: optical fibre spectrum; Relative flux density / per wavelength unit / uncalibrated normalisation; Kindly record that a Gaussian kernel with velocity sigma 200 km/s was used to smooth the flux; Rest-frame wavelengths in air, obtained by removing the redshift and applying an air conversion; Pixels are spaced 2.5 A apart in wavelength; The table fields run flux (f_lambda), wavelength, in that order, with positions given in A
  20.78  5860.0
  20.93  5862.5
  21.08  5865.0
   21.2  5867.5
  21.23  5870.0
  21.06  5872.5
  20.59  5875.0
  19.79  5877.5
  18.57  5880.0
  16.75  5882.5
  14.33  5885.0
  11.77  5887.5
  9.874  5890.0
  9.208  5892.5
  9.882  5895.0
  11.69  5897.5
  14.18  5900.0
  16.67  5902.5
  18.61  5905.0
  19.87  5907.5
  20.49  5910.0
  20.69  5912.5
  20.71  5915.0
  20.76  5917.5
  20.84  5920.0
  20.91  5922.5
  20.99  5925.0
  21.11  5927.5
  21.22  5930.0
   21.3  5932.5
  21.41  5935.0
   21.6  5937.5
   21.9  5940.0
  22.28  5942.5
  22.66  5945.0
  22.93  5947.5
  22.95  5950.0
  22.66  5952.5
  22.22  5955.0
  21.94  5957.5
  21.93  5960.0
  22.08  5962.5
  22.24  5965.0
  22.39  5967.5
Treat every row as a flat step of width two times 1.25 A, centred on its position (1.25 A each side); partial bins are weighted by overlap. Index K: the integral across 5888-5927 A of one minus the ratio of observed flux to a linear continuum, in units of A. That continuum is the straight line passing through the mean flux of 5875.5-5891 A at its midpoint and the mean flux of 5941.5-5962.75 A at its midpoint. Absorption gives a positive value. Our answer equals 2.5 A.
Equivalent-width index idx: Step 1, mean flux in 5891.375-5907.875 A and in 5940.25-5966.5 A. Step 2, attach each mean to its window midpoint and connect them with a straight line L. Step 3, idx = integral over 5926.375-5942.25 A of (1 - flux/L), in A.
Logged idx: -1.70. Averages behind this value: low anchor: 14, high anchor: 22.4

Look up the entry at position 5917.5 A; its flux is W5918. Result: 20.76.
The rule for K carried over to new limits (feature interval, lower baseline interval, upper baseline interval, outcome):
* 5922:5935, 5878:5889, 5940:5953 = -0.4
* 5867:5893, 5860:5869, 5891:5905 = 1.0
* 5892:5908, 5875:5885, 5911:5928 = 4.3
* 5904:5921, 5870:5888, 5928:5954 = -0.1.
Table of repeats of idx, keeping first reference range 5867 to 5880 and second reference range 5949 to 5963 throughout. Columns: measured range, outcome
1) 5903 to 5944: 1.4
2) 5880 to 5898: 7.3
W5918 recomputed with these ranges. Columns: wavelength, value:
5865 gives 21.08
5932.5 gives 21.3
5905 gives 18.61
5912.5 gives 20.69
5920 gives 20.84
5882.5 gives 16.75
